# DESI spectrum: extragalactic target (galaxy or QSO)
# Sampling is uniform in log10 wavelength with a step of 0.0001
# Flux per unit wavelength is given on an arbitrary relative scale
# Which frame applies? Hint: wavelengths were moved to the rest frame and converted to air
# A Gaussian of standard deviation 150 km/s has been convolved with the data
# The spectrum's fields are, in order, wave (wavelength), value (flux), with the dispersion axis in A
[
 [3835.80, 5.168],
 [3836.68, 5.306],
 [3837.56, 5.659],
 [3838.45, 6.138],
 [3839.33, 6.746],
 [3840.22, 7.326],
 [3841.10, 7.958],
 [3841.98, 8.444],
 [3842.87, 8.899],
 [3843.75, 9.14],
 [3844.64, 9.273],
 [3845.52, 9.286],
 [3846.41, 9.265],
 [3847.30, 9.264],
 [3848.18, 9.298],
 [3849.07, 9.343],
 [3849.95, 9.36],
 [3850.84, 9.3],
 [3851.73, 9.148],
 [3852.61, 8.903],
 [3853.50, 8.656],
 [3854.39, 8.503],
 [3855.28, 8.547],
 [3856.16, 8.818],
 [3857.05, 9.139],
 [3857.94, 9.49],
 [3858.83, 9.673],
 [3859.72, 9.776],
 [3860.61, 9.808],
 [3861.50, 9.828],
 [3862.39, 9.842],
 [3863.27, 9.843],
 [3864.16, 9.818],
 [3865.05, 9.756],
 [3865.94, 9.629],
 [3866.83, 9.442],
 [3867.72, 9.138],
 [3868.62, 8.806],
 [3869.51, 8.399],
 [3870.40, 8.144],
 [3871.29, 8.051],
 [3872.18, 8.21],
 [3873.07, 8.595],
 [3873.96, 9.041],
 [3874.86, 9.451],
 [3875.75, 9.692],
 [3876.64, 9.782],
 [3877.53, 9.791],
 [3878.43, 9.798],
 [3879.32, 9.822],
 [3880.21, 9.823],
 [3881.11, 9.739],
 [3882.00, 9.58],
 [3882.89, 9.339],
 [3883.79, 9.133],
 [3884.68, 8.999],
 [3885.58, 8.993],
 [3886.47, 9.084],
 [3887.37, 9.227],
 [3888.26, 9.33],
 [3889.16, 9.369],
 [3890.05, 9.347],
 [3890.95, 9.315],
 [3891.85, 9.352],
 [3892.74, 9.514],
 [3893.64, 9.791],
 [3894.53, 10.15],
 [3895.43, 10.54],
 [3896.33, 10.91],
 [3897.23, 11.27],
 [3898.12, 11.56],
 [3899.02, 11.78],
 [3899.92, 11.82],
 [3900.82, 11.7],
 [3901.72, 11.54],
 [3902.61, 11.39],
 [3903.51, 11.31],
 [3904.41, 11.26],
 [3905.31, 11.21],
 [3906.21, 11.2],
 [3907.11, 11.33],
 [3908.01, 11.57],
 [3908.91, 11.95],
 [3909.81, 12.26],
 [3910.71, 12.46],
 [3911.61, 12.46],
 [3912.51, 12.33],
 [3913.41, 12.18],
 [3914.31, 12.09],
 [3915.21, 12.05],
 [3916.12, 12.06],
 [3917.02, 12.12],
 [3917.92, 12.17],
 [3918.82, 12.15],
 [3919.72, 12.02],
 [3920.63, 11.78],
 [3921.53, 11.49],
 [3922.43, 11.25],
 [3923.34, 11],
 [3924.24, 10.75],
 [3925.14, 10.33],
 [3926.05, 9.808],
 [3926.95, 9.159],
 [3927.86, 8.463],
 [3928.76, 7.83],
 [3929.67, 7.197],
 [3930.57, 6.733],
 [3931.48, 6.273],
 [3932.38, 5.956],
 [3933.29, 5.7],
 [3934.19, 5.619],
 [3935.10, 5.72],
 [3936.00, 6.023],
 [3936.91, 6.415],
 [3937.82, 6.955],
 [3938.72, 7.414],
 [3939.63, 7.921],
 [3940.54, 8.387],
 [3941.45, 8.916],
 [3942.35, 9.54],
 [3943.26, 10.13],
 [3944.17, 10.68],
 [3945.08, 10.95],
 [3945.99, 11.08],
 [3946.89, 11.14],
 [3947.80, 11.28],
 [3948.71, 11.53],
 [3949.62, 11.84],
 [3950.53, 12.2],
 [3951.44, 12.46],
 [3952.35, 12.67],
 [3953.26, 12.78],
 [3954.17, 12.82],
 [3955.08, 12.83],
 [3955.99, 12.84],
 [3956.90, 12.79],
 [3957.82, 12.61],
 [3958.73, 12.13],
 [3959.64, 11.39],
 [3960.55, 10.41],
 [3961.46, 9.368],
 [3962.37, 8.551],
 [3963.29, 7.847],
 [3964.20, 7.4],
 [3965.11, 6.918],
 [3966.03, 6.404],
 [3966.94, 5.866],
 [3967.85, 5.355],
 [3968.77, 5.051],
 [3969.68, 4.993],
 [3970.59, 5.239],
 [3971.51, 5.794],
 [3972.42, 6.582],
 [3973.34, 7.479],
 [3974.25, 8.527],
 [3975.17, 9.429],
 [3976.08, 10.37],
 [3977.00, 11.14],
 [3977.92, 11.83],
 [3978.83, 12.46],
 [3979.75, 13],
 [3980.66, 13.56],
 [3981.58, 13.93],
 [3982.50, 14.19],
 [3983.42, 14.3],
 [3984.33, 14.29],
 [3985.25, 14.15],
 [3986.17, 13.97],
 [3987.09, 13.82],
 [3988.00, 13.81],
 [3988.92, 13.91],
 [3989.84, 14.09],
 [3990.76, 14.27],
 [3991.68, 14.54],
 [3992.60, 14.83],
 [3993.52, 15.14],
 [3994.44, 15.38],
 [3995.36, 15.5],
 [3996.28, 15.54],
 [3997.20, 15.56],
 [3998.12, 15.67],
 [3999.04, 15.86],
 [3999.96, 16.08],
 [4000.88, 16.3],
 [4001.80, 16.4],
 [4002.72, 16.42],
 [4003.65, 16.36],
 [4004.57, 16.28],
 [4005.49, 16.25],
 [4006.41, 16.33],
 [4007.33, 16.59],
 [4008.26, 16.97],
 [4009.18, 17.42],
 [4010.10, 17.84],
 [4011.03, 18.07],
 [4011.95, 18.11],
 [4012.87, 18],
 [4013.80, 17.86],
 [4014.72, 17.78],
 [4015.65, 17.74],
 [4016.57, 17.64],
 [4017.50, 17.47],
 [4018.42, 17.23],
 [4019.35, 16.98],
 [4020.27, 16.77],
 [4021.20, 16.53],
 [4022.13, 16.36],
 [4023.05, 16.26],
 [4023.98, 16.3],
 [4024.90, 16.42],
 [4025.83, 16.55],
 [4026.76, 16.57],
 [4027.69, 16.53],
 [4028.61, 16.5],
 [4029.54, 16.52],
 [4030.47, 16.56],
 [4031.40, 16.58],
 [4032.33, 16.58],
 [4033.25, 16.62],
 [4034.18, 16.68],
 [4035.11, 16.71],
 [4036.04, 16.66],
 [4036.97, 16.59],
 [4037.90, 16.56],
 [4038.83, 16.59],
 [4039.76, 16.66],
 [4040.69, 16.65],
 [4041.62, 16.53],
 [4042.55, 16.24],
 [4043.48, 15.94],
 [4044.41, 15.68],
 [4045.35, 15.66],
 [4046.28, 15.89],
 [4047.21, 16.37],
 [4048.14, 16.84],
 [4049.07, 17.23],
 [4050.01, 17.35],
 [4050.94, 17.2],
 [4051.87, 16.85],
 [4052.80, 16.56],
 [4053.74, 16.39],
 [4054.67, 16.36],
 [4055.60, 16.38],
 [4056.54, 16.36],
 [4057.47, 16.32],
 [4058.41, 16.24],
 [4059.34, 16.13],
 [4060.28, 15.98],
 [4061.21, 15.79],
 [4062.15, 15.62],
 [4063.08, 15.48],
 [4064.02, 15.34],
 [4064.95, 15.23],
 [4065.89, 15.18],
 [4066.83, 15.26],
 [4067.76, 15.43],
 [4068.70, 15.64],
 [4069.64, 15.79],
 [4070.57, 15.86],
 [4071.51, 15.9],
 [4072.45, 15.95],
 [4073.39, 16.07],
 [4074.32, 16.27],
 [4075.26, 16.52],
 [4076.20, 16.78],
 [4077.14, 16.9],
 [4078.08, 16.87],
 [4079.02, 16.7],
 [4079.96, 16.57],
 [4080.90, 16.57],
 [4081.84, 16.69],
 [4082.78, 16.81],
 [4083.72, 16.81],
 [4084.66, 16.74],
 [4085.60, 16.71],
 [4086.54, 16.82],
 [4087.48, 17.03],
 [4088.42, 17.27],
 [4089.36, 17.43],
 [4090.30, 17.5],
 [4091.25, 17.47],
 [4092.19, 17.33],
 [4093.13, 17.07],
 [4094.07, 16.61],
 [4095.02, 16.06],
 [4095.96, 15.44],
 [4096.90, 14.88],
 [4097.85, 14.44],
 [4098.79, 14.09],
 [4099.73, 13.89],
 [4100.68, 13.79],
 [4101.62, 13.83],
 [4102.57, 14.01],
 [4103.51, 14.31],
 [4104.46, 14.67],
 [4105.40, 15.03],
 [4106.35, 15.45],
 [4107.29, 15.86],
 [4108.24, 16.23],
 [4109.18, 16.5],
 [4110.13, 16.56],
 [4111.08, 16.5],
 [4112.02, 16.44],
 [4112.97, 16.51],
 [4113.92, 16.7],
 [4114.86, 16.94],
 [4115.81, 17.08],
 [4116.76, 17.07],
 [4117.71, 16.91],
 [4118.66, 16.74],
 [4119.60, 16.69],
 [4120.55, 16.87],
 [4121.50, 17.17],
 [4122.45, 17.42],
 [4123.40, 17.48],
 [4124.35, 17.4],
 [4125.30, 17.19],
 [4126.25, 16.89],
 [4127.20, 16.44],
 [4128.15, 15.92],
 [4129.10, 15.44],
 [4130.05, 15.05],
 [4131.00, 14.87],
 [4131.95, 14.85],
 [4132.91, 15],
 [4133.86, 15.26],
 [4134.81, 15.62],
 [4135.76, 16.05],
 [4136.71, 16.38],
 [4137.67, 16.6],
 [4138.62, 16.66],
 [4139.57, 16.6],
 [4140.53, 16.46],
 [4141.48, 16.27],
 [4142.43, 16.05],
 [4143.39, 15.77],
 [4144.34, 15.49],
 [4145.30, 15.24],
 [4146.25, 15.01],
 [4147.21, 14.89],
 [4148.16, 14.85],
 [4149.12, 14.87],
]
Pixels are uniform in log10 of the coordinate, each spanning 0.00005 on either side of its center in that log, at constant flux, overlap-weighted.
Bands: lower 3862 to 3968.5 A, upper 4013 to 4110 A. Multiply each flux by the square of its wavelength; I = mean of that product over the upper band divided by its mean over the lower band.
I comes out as 1.76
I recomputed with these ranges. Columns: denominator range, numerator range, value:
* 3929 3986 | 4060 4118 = 1.78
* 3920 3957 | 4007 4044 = 1.82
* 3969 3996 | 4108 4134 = 1.46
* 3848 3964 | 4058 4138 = 1.77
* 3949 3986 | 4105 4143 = 1.70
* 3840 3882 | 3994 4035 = 1.96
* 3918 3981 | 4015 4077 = 1.82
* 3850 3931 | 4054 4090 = 1.76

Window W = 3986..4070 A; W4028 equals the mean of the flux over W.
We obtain 16.3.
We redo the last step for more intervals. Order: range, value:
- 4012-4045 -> 16.7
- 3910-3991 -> 10.3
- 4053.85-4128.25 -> 16.2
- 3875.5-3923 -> 10.8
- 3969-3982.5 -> 9.68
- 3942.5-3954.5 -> 11.6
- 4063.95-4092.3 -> 16.4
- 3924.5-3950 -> 8.55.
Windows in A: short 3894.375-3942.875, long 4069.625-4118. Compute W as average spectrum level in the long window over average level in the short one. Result 1.60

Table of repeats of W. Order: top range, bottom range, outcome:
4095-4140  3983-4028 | 0.99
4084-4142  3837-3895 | 1.78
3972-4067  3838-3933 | 1.59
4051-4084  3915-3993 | 1.58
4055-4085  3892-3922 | 1.40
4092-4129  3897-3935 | 1.52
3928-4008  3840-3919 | 1.12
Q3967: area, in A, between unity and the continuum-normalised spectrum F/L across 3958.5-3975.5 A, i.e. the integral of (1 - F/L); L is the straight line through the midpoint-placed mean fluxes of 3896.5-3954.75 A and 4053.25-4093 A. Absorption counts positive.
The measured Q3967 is 6.35 A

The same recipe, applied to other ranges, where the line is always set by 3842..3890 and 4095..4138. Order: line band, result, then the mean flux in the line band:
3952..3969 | 2.7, 9.83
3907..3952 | 3.6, 10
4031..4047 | -3.0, 16.4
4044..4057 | -2.2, 16.5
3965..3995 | 2.9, 11.1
